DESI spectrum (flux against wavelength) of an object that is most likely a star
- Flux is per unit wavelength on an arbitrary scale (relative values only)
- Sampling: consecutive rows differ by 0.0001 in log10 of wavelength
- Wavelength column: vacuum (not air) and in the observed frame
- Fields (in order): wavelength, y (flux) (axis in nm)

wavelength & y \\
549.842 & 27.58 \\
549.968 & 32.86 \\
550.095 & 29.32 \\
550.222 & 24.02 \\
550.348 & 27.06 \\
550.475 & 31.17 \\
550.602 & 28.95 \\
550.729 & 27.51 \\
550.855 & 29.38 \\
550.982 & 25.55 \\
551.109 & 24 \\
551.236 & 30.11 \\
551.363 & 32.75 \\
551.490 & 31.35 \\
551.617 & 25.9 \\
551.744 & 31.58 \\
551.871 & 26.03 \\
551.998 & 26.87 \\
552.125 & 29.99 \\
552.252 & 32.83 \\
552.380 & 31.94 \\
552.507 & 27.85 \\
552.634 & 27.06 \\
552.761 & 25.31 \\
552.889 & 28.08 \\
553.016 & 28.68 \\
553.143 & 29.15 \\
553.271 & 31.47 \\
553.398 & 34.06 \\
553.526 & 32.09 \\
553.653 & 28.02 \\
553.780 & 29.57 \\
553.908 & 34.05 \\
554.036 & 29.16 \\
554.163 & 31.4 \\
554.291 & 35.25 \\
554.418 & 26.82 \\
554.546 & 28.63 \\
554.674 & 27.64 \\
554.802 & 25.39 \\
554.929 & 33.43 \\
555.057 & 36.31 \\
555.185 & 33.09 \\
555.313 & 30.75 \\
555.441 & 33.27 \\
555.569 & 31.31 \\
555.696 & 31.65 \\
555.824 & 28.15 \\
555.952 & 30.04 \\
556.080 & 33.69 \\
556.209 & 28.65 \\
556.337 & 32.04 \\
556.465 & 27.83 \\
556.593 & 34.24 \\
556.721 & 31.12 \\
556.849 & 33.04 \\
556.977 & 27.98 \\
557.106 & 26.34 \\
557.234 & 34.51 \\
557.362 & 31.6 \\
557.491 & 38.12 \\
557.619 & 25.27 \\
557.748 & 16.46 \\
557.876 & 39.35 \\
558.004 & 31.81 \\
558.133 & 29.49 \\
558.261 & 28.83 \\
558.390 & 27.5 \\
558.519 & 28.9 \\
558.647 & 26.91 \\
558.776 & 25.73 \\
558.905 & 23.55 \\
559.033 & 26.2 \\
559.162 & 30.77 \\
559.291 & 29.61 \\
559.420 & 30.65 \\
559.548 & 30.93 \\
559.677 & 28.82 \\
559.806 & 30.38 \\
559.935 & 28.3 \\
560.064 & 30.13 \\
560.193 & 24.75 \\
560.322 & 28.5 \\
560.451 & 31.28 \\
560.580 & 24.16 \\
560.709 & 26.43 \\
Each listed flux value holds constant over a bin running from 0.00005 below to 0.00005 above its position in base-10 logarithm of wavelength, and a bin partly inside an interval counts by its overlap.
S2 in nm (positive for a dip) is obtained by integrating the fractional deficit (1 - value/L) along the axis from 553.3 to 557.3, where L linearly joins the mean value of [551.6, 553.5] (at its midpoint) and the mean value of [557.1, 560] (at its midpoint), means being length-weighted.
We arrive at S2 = -0.24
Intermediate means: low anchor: 29.3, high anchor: 29.2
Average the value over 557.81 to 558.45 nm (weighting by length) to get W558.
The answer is 31.4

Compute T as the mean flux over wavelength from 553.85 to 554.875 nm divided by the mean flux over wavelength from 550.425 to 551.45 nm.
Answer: 1.04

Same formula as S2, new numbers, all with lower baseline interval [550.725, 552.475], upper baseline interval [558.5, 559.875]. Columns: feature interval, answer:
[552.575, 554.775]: -0.07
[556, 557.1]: -0.08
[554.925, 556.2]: -0.14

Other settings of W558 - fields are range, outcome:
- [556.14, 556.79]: 30.8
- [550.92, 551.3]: 26.5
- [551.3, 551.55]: 32.1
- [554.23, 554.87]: 28.8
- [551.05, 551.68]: 28.9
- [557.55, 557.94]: 27.2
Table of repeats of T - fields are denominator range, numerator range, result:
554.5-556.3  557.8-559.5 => 0.94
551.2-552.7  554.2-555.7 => 1.05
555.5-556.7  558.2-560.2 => 0.92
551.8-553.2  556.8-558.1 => 1.06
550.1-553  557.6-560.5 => 1.00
